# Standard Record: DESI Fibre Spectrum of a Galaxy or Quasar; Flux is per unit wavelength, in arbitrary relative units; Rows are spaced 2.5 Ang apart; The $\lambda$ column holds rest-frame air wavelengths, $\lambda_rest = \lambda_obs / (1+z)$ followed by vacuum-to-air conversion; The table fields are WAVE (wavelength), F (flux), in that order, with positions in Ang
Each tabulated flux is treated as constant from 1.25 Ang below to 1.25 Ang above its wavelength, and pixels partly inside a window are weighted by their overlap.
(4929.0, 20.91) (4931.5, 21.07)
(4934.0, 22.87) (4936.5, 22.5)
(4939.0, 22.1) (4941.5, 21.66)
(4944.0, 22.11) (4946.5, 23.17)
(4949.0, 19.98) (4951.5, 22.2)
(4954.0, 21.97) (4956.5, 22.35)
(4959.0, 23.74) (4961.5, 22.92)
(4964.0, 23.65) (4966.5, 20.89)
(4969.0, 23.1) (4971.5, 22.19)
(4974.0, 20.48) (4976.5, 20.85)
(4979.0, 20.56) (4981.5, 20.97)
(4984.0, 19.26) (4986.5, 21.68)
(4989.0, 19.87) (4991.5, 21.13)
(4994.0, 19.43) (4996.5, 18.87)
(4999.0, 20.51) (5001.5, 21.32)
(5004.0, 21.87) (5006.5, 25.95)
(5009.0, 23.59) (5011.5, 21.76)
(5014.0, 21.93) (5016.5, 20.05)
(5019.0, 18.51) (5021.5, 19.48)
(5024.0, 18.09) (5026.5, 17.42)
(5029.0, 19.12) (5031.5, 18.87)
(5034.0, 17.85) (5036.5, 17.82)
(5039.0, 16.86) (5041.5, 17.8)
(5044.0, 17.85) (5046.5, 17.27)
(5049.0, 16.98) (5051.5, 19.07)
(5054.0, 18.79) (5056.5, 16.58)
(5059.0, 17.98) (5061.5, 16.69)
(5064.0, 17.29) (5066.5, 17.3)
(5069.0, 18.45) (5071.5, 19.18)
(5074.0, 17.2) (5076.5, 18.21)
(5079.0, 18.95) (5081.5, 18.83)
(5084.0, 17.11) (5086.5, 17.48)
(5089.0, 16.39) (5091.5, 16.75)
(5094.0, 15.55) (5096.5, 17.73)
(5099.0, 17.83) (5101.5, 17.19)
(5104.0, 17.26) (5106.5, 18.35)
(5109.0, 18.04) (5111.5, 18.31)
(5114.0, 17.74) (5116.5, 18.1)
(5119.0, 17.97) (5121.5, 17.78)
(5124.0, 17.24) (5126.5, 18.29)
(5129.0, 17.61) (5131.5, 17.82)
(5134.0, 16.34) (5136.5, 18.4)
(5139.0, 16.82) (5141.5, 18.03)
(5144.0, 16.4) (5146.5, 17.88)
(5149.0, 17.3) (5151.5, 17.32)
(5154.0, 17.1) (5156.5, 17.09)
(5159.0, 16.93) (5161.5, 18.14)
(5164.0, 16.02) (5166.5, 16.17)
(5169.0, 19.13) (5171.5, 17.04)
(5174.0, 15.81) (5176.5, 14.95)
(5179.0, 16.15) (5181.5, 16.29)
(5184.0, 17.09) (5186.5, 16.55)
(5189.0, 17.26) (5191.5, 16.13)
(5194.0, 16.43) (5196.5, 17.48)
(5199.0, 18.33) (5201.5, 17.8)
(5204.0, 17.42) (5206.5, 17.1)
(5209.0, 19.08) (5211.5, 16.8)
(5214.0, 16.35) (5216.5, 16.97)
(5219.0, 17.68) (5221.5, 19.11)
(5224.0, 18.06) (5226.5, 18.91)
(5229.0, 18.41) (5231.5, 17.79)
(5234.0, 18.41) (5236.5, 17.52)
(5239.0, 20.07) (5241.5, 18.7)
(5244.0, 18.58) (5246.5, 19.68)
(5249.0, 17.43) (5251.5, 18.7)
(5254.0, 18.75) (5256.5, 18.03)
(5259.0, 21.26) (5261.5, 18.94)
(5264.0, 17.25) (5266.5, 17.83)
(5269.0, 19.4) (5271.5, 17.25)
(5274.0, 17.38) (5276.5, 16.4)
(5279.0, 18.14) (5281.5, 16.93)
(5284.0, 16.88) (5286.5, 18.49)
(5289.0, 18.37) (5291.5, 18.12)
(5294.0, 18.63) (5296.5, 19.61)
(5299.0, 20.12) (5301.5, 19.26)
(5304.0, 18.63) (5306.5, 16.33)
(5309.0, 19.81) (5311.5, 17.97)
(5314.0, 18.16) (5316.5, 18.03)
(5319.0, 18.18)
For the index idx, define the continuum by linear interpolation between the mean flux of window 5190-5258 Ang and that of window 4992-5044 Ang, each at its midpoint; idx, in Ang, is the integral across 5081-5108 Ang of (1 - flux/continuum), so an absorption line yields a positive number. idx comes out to 2.6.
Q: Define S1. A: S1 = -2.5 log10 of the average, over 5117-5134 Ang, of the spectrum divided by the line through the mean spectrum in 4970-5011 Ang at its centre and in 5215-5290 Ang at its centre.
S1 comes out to 0.11 mag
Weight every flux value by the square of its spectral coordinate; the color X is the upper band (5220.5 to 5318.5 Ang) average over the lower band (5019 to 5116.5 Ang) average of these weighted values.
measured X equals 1.12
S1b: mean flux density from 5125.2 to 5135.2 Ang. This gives 17.5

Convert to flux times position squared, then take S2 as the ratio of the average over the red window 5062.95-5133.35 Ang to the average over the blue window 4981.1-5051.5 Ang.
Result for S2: 0.93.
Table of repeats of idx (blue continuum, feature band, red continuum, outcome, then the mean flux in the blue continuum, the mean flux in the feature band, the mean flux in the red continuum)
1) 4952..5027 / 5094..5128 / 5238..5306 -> 3.8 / 21.2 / 17.7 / 18.4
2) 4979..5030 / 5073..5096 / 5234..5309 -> 2.9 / 20.5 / 17.4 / 18.4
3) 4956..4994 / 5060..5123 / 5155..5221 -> 4.6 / 21.5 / 17.7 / 17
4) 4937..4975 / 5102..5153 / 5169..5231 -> 3.0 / 22.2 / 17.6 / 17.3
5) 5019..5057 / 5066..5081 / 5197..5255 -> -0.2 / 18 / 18.3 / 18.1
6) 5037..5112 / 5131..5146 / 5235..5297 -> 0.5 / 17.6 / 17.3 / 18.3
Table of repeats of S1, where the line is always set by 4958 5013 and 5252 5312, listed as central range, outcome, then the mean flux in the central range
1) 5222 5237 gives 0.038 mag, 18.3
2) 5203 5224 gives 0.088 mag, 17.6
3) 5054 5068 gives 0.195 mag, 17.3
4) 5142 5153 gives 0.148 mag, 17.3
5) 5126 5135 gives 0.145 mag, 17.5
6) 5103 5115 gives 0.129 mag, 18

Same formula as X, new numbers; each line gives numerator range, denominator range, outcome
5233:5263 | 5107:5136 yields 1.11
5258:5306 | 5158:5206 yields 1.13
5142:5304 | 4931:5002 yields 0.91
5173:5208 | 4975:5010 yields 0.86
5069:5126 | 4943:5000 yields 0.87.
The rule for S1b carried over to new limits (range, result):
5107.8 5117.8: 18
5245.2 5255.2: 18.6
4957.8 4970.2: 22.9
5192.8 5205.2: 17.5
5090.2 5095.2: 16.2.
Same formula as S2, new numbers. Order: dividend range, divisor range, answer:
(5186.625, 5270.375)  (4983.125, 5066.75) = 1.02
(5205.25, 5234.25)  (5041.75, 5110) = 1.07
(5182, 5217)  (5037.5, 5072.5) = 1.03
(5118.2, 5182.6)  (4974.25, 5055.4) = 0.92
